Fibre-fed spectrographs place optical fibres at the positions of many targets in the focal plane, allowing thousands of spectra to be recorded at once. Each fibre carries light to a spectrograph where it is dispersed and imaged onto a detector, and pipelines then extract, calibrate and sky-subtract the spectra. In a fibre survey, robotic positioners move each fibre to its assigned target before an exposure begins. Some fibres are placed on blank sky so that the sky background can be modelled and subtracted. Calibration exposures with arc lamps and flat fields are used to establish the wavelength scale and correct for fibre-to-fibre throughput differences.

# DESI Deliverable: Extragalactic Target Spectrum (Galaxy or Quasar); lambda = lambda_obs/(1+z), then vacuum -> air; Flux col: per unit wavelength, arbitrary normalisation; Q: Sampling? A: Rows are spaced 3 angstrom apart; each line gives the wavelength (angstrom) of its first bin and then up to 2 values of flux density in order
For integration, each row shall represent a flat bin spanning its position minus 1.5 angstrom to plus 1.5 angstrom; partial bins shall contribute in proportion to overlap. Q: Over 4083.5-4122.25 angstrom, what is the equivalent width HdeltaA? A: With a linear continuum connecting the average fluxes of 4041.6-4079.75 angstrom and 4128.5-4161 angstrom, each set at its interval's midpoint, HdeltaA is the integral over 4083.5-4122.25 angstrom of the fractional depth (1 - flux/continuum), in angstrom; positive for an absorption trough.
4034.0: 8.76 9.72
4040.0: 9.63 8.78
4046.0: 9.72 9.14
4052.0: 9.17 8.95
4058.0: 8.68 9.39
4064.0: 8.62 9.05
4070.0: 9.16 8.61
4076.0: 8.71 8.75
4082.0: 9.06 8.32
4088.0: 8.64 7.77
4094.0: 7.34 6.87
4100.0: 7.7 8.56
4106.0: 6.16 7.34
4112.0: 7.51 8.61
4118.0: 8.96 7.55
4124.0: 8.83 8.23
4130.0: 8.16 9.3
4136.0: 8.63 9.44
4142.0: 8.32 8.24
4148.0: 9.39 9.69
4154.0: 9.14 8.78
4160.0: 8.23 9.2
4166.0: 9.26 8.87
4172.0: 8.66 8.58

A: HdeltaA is 4.9 angstrom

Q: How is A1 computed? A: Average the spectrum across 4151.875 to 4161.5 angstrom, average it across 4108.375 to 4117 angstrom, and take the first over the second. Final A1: 1.11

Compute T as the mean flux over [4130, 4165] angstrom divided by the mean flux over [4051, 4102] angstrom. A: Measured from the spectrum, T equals 1.0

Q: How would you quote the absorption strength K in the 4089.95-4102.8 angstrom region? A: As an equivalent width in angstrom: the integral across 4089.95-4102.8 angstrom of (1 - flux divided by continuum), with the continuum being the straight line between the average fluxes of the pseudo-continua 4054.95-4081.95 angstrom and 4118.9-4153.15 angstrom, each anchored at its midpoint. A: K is 1.89 angstrom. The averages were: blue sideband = 8.89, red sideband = 8.72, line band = 7.52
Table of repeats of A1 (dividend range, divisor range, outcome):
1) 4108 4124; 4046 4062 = 0.89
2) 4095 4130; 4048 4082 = 0.88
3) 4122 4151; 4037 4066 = 0.96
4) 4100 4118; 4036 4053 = 0.83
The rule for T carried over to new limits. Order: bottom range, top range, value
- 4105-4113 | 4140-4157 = 1.27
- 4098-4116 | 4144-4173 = 1.18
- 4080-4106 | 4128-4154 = 1.12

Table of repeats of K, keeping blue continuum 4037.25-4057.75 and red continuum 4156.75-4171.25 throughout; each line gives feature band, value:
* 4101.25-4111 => 1.81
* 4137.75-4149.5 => 0.12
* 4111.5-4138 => 1.51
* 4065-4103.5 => 3.24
